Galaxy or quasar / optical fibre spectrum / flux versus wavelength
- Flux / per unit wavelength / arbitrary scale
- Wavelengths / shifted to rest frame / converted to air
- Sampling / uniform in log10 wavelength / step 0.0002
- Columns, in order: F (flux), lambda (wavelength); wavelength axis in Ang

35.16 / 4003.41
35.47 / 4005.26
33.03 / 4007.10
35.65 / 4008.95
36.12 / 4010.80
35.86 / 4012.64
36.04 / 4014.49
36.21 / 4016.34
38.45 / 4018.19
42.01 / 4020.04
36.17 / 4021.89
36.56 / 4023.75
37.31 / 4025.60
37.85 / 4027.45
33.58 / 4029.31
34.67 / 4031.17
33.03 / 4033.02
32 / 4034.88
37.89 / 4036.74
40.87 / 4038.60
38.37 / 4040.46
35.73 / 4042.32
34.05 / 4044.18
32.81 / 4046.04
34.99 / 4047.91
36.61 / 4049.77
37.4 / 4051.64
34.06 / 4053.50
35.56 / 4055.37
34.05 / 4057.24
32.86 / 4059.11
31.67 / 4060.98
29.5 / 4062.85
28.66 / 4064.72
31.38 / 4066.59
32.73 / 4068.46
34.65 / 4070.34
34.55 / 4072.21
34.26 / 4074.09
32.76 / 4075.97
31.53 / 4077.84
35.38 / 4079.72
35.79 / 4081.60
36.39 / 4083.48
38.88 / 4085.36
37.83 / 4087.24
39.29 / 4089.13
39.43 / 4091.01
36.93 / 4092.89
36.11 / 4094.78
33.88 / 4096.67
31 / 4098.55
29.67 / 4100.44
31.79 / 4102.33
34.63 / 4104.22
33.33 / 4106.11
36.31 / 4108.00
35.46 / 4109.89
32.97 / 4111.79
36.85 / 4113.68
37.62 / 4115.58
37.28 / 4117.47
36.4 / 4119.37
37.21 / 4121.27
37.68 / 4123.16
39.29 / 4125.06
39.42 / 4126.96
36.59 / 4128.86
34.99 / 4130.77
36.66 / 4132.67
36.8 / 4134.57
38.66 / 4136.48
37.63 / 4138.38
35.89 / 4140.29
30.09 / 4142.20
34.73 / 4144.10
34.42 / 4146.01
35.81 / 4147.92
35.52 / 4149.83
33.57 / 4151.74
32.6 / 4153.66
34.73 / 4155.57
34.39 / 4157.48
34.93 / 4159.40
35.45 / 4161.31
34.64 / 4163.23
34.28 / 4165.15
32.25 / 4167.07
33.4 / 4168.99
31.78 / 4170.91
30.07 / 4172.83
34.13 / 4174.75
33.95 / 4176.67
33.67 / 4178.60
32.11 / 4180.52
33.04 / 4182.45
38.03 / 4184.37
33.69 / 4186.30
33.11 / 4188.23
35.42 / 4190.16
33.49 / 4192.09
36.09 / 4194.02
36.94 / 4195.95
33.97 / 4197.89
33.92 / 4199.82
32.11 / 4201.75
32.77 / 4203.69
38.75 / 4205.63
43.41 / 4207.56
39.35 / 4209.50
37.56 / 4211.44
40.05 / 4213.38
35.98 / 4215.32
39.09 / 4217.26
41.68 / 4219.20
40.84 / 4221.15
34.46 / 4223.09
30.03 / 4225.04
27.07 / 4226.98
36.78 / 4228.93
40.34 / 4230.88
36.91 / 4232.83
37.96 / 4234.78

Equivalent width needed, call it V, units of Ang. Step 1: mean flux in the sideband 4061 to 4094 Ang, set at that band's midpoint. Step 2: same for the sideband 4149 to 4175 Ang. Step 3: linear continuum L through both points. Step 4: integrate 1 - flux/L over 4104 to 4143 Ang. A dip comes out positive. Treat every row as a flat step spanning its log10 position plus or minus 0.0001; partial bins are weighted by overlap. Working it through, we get -2.5 Ang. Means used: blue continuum 34.6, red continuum 33.7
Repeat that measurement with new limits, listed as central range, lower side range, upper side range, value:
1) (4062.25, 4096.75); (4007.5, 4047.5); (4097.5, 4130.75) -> 0.91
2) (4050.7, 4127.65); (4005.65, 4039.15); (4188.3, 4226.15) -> 2.97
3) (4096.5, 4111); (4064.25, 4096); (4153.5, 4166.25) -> 0.73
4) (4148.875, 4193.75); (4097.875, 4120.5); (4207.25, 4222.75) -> 4.18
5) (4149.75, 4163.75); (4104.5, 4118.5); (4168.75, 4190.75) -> -0.07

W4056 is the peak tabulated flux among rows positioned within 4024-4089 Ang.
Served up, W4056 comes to 40.87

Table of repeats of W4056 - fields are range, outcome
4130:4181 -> 38.66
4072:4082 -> 35.79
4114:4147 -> 39.42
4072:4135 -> 39.43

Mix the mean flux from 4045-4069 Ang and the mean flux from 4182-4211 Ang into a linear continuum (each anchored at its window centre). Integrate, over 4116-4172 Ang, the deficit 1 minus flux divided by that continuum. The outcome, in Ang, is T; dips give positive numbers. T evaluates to -1.1 Ang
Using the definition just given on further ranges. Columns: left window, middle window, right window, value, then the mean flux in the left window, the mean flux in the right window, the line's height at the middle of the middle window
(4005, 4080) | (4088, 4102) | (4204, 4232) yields 0.2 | 34.9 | 37.4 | 35.7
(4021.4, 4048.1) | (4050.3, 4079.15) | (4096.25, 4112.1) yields 1.3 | 35.7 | 33.2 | 34.6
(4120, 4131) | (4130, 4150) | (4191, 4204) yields 0.8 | 37.7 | 34.3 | 37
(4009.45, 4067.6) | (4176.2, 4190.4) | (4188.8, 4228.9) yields 0.8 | 35.2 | 36.1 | 36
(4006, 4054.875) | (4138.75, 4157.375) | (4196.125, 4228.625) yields 1.0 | 36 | 36.3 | 36.2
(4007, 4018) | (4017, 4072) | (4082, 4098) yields 2.1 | 35.9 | 37.1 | 36.4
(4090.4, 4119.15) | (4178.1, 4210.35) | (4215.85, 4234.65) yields 0.6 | 34.9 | 36.4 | 36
